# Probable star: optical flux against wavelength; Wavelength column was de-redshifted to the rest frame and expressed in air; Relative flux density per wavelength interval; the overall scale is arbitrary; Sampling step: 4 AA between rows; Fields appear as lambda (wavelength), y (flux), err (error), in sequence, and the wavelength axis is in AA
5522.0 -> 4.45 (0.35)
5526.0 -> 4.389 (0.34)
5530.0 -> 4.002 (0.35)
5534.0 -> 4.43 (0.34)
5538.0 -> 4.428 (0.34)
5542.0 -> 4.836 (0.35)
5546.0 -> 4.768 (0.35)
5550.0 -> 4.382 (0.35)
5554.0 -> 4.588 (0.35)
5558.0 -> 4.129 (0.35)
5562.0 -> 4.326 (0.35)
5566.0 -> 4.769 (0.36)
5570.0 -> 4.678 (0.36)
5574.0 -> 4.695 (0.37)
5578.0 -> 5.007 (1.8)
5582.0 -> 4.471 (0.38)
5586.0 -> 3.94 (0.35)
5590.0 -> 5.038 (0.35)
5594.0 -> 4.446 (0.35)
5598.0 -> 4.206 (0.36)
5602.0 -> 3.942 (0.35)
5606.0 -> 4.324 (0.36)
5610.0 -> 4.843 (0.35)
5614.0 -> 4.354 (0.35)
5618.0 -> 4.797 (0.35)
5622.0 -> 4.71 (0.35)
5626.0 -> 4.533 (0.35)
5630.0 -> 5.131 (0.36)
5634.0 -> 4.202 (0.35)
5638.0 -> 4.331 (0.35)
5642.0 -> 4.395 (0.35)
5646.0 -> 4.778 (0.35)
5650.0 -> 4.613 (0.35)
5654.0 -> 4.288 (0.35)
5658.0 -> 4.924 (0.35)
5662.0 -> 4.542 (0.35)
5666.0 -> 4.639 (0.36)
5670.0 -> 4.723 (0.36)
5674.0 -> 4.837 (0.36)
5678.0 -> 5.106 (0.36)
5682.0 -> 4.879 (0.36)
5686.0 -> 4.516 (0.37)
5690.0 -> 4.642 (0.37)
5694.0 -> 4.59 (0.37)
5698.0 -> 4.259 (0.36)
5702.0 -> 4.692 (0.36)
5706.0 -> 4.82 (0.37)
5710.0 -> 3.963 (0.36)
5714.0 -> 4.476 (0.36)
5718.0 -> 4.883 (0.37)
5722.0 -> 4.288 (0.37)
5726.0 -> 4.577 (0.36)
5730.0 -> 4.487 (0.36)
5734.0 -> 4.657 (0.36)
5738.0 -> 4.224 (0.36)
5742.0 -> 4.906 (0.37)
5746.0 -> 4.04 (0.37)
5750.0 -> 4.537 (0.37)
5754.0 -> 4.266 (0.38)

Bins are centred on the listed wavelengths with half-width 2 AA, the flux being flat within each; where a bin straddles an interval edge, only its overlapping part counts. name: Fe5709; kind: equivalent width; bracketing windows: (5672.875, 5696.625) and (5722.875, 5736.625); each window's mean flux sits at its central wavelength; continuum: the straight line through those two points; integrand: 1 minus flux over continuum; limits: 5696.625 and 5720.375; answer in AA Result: 0.6 AA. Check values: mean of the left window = 4.75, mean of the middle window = 4.52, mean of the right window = 4.53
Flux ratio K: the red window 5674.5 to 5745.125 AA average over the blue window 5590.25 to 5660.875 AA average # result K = 1.01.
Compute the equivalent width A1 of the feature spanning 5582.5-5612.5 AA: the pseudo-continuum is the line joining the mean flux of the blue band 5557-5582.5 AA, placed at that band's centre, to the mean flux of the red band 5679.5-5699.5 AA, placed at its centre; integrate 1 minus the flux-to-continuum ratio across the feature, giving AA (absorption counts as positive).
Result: 1.4 AA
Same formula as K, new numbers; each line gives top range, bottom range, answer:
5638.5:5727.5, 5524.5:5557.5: 1.03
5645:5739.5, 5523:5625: 1.02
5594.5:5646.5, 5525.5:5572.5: 1.00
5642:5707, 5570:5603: 1.04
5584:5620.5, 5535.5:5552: 0.96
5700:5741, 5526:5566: 1.02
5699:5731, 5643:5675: 0.97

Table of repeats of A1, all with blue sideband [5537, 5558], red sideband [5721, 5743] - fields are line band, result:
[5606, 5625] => -0.4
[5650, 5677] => -0.8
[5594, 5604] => 0.9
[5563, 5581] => -0.7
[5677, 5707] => -0.9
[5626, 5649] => -0.1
